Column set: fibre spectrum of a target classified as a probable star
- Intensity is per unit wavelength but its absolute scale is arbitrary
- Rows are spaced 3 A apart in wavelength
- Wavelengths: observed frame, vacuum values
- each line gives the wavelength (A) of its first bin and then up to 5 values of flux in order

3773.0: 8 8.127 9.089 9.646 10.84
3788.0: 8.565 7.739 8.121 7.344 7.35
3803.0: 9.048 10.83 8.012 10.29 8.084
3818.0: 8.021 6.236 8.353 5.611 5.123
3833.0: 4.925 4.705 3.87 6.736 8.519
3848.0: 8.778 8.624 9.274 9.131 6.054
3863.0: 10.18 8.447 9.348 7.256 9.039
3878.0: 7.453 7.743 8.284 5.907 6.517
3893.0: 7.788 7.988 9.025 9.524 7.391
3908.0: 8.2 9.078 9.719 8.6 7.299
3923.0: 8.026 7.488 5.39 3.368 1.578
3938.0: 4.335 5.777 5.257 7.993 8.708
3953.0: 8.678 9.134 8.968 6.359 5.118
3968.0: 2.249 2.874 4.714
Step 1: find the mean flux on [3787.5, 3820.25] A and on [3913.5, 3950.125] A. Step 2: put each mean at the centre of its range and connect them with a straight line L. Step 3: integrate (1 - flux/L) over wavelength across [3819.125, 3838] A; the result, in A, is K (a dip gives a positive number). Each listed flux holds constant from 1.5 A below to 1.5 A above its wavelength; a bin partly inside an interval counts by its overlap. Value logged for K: 5.2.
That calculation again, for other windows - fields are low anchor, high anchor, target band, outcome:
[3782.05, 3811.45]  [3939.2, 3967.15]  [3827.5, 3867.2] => 4.9 A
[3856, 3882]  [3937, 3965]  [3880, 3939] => 4.5 A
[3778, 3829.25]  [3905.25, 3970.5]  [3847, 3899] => -4.3 A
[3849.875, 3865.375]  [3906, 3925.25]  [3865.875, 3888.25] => 1.7 A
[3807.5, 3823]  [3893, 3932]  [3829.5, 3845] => 5.2 A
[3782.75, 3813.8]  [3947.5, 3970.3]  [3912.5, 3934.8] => 1.7 A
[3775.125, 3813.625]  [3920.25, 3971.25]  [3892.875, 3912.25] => -4.5 A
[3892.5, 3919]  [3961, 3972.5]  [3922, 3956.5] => -1.9 A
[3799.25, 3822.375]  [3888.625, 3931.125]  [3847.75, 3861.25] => -0.2 A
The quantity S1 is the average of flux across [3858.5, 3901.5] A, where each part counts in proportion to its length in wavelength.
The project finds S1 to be 7.97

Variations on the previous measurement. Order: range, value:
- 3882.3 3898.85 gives 7.44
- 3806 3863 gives 7.41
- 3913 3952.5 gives 6.44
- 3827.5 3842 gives 4.94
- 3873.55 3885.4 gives 8.12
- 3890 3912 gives 8.28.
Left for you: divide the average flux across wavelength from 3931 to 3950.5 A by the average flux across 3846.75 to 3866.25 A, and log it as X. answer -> 0.60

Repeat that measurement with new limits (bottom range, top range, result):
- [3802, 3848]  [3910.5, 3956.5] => 0.94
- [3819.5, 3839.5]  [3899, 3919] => 1.55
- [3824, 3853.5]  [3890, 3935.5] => 1.14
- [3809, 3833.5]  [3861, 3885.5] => 1.17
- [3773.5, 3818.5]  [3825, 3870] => 0.83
